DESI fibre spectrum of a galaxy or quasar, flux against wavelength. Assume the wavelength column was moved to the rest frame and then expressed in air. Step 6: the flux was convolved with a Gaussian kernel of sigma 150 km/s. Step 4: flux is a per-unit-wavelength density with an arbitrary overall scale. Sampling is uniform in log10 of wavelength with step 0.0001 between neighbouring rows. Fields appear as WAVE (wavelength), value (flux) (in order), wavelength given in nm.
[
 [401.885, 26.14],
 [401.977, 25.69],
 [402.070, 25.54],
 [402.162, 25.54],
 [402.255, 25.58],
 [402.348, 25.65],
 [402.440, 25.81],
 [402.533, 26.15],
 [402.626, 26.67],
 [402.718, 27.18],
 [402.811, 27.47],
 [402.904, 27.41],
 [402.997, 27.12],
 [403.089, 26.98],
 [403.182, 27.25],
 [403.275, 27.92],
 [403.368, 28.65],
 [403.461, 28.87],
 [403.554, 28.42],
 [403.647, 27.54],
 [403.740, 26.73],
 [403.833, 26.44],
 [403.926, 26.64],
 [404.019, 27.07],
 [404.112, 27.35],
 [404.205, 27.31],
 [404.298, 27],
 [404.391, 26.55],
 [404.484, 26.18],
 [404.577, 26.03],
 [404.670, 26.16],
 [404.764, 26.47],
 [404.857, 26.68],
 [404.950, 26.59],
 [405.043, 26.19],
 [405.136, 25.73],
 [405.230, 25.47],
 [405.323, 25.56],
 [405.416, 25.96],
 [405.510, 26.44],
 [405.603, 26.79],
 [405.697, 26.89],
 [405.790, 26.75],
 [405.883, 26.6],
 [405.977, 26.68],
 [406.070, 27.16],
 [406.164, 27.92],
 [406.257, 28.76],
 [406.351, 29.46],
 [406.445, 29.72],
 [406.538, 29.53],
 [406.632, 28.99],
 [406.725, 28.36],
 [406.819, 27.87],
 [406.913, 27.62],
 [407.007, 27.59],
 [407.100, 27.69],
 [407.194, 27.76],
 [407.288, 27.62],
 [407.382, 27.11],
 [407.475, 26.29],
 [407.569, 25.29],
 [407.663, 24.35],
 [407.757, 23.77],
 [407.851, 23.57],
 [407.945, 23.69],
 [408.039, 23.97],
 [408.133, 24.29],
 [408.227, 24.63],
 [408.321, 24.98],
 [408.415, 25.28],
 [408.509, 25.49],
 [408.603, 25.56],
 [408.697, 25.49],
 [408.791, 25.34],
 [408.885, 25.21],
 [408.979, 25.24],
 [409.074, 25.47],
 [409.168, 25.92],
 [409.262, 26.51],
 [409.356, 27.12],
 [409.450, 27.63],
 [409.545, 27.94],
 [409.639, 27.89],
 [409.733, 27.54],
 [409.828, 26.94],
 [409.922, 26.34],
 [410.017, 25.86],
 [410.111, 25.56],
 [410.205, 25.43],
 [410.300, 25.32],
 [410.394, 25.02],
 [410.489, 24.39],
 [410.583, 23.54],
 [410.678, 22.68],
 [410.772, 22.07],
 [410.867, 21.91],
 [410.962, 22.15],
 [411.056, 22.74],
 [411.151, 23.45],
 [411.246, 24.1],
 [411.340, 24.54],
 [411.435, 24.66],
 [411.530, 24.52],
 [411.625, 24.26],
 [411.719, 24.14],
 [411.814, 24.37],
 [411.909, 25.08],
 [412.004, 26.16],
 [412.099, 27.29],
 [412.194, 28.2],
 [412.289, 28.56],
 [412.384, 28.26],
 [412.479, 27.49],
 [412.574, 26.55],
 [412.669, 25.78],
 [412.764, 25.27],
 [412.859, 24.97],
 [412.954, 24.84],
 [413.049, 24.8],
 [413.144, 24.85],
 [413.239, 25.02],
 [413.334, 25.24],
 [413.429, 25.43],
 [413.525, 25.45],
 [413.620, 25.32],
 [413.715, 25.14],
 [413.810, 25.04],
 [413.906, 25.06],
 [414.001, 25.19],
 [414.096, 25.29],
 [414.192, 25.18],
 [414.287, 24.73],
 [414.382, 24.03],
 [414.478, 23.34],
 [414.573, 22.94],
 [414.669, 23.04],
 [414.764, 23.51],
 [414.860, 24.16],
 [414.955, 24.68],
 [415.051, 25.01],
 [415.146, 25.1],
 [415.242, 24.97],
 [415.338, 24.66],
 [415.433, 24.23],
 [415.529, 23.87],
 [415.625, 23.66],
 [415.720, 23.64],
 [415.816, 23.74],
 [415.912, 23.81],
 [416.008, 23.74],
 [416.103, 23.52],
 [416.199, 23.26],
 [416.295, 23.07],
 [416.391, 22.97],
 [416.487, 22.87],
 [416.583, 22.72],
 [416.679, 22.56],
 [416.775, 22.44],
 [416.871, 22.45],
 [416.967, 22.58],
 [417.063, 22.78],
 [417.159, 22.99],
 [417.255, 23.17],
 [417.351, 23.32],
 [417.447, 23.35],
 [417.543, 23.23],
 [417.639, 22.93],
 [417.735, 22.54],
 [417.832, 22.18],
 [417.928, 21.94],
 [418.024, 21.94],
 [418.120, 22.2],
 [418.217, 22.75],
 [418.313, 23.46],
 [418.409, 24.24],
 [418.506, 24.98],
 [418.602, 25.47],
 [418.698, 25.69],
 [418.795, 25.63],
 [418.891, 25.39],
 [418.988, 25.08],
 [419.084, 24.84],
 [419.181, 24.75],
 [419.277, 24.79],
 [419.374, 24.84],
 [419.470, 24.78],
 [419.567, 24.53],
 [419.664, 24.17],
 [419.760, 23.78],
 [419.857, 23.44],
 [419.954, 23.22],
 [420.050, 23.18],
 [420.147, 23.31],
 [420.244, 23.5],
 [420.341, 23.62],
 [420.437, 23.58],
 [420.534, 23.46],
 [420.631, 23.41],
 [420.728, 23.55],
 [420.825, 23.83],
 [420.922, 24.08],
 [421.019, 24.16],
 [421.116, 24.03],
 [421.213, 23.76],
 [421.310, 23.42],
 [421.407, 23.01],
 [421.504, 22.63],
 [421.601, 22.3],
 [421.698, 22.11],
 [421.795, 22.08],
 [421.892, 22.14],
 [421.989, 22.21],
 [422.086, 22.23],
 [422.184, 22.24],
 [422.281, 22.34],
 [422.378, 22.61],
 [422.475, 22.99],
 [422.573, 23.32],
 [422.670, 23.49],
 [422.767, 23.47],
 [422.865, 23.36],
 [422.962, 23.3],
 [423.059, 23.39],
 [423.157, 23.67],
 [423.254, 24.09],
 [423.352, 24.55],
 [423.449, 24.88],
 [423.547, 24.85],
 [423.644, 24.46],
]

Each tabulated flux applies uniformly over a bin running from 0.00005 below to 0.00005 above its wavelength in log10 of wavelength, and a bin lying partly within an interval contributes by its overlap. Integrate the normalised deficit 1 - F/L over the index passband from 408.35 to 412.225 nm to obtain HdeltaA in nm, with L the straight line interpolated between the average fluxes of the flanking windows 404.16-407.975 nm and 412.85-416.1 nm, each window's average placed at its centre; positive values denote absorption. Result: 0.07 nm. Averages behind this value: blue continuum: 26.8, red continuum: 24.5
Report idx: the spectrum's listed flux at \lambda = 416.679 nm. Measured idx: 22.56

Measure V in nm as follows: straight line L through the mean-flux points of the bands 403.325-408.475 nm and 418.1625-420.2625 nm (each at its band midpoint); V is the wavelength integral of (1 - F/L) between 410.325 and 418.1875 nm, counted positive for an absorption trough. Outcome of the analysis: 0.33 nm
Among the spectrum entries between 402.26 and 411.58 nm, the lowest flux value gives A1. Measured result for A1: 21.91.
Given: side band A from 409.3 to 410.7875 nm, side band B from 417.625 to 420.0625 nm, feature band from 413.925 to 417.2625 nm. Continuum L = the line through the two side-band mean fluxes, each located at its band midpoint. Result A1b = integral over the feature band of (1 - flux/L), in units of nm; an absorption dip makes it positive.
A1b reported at 0.13 nm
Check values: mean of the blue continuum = 25.8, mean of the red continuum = 24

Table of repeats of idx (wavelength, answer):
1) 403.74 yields 26.73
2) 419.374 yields 24.84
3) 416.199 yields 23.26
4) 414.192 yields 25.18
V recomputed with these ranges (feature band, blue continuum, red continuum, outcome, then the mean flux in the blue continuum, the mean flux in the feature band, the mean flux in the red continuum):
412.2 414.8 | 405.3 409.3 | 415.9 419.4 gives -0.06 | 26.4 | 25.3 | 23.5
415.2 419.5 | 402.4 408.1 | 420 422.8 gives 0.07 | 26.9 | 23.6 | 23.1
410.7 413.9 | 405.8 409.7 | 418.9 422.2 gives 0.05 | 26.5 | 25.1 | 23.6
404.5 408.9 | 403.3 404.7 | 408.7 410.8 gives 0.01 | 27.2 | 26.4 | 25.7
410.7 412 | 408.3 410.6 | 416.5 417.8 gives 0.07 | 25.9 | 23.8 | 22.8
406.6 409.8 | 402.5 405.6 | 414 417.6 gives -0.05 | 26.9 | 26.1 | 23.7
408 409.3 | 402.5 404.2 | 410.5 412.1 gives -0.01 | 27.3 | 25.2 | 23.9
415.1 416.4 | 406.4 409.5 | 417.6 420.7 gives 0.04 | 26.2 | 23.9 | 23.9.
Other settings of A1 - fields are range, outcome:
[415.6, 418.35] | 21.94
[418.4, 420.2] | 23.18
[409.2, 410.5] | 24.39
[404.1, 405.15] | 25.73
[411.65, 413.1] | 24.14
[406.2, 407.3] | 27.59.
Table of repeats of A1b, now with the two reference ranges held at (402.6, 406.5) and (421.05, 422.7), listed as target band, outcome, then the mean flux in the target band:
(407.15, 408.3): 0.048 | 25.2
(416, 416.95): 0.047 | 22.9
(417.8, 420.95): -0.074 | 23.9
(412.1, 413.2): -0.056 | 26.4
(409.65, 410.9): 0.035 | 24.9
